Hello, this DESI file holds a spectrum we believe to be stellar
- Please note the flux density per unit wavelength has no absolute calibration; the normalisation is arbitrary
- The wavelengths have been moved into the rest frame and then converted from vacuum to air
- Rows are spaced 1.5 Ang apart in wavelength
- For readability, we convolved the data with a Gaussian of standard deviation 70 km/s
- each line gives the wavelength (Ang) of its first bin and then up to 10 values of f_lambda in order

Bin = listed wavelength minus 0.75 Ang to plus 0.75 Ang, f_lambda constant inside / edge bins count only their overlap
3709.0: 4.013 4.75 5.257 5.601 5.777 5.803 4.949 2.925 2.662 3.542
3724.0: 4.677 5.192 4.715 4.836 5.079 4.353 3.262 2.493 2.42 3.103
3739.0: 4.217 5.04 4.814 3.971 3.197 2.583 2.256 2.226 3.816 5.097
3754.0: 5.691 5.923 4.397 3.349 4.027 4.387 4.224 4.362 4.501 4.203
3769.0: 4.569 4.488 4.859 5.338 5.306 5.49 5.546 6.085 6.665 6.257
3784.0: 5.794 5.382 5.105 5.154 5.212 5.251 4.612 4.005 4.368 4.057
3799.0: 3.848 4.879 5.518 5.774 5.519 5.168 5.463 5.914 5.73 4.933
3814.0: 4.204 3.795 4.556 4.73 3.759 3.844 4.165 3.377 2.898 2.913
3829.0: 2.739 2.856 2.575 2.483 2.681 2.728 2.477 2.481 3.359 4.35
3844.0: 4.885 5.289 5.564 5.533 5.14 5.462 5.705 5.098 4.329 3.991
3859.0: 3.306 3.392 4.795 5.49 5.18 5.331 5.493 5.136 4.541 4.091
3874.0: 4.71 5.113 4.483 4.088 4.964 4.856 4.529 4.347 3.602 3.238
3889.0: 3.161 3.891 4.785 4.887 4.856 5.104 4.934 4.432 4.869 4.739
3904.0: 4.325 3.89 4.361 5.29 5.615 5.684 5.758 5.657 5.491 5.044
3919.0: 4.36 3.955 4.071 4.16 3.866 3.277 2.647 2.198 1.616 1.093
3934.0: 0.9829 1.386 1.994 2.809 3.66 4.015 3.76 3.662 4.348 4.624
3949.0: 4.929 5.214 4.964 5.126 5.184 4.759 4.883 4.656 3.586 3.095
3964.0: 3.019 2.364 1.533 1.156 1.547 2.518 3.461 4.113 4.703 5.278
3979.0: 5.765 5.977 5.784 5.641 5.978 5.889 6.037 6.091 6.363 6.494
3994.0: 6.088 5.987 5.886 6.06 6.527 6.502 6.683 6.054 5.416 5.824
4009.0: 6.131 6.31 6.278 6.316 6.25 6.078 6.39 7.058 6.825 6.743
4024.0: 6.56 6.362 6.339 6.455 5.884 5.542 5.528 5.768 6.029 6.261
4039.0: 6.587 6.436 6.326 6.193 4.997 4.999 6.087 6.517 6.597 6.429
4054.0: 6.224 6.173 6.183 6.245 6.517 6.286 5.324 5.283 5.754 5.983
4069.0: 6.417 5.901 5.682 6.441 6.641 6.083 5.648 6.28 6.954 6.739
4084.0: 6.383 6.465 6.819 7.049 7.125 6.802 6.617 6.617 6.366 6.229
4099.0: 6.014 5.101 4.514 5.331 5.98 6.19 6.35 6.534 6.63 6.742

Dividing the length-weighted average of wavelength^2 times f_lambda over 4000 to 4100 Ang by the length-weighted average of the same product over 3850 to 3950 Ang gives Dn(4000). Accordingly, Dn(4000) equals 1.59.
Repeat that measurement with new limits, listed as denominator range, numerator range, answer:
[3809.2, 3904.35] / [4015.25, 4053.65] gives 1.58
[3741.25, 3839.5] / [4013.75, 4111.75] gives 1.63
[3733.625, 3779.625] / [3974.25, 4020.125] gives 1.61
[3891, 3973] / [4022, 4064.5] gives 1.66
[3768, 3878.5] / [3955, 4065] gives 1.34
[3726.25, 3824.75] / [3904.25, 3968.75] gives 0.91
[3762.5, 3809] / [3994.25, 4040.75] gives 1.38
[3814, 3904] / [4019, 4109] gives 1.62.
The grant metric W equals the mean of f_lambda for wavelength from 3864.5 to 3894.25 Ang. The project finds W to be 4.52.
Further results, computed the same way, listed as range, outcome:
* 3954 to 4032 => 5.35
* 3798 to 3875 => 4.36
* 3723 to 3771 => 4.1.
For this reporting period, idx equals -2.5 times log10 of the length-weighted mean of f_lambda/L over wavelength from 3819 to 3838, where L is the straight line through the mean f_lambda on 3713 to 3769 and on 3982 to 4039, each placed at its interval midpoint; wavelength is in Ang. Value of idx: 0.48 mag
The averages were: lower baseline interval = 4.15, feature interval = 3.08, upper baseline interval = 6.18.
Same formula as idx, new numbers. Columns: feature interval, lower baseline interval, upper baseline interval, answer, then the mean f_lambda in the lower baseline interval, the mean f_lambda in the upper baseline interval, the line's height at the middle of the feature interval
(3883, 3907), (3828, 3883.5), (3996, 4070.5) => 0.088 mag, 4.3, 6.15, 4.71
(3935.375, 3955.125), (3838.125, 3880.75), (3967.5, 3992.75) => 0.184 mag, 4.66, 4.81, 4.76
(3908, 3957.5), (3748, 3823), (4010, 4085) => 0.369 mag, 4.81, 6.19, 5.58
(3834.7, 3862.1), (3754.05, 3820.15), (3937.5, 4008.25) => 0.150 mag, 4.94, 4.76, 4.88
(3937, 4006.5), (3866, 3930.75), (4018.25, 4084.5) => 0.133 mag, 4.48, 6.17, 5.29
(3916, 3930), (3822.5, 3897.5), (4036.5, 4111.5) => 0.235 mag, 4.21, 6.18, 4.79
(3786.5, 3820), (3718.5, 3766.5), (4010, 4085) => -0.106 mag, 3.98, 6.19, 4.42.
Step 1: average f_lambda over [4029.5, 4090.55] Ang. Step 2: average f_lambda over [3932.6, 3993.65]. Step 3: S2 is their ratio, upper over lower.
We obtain 1.48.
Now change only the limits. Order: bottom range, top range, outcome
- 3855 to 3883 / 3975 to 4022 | 1.31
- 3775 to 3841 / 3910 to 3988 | 0.90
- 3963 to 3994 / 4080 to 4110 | 1.40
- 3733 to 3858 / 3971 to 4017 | 1.32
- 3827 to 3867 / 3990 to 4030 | 1.54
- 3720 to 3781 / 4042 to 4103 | 1.44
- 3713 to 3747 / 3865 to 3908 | 1.10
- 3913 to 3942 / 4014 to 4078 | 1.84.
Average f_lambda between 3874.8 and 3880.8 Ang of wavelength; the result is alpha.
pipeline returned 4.66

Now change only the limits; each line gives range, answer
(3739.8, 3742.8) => 4.91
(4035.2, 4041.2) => 6.32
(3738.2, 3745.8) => 4.23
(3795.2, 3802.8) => 4.54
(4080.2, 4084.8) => 6.69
